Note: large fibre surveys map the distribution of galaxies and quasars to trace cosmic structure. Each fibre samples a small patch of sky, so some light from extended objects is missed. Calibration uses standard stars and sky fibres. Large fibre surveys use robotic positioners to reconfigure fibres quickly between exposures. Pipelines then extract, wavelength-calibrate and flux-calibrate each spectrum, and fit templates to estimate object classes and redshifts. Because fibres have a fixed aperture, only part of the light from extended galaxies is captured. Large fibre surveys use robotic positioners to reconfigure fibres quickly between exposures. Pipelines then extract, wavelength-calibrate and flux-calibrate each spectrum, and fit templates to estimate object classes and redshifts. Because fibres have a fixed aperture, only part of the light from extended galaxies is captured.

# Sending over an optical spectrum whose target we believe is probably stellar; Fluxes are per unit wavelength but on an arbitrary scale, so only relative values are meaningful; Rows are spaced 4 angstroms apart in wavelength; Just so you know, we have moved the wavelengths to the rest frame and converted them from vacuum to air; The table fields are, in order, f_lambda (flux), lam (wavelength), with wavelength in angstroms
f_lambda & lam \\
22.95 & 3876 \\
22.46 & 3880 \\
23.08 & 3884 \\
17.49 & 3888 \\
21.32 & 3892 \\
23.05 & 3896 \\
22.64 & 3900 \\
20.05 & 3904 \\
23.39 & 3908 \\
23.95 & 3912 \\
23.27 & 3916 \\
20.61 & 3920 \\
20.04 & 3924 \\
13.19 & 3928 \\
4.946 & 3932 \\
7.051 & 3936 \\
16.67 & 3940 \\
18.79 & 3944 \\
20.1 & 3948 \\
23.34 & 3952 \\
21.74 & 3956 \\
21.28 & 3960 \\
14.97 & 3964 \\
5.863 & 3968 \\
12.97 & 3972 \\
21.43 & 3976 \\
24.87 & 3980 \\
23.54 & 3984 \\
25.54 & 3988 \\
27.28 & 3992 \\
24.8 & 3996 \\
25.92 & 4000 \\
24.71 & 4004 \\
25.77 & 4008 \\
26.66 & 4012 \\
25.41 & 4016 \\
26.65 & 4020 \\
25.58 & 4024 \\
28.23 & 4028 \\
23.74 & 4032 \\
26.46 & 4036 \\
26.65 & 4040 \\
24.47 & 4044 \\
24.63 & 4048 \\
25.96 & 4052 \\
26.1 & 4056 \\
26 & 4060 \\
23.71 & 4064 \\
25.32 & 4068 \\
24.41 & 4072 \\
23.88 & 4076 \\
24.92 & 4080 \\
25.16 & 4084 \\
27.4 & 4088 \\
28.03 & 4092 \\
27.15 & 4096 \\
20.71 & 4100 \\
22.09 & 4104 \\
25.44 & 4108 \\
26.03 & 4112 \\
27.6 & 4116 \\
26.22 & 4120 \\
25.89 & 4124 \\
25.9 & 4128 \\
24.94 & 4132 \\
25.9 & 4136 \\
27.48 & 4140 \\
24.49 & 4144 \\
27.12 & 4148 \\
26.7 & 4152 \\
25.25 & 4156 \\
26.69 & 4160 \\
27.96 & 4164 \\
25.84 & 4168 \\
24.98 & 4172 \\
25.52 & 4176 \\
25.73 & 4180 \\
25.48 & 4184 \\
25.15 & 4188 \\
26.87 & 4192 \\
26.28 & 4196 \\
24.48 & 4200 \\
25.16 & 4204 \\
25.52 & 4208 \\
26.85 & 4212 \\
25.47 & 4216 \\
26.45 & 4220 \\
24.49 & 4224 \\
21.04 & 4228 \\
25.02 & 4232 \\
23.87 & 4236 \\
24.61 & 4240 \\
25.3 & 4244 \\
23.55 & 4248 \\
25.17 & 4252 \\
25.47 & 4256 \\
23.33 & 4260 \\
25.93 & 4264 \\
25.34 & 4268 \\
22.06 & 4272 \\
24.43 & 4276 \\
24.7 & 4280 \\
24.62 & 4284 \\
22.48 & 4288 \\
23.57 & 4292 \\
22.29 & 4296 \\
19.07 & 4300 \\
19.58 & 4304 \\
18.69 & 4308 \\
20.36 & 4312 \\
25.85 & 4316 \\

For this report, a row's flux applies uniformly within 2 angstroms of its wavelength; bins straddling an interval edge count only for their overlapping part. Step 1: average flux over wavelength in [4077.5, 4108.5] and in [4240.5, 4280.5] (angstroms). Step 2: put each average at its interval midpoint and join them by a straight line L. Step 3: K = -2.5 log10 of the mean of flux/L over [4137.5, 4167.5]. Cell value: -0.07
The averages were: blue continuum 25.1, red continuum 24.5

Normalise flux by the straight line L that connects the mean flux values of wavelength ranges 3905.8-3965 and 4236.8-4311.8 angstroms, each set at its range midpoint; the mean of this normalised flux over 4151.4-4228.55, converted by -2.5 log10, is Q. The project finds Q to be -0.17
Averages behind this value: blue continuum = 18.3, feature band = 25.7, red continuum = 23.3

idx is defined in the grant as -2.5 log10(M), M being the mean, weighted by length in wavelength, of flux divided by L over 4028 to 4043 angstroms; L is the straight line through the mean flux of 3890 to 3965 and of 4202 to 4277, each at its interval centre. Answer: -0.23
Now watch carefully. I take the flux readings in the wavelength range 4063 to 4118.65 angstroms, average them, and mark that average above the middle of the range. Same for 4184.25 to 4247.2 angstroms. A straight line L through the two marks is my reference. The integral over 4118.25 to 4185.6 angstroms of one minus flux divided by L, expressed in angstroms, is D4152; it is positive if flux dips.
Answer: -2.4 angstroms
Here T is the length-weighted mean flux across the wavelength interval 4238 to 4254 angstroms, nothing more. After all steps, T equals 24.7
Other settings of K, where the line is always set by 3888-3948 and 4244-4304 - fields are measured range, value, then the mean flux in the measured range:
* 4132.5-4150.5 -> -0.20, 26.2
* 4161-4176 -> -0.18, 26.2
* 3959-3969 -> 0.33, 14.1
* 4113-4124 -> -0.24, 26.6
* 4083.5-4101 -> -0.23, 26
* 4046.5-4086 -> -0.21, 25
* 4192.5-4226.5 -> -0.13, 25.6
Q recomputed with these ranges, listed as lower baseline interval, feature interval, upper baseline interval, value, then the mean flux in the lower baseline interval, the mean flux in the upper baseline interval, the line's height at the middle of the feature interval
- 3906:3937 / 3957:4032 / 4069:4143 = -0.11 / 17.4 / 25.5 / 20.6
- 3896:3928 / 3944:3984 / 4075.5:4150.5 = 0.20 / 21.5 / 25.6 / 22.6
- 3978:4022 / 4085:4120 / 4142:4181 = 0.01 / 25.6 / 26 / 25.9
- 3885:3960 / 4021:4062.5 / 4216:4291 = -0.22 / 19.1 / 24.3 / 21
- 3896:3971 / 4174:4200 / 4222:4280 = -0.12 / 18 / 24.3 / 23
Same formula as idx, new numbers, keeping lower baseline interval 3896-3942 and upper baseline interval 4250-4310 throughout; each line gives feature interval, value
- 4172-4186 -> -0.18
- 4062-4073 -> -0.21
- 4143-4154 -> -0.23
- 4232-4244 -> -0.09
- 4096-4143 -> -0.21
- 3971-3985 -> -0.12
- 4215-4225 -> -0.15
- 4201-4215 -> -0.16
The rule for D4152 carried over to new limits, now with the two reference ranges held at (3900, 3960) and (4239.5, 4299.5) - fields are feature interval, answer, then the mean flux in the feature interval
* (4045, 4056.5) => -2.7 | 25.4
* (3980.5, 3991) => -2.9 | 24.8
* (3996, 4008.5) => -3.5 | 25.3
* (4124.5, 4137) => -2.2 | 25.6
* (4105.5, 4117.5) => -2.6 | 26.1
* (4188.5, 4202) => -1.7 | 25.8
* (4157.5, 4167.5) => -2.1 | 27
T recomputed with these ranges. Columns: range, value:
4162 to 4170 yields 26.9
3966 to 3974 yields 9.42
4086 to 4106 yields 25.1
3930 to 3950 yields 13.5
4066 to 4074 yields 24.9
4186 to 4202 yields 25.7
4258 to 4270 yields 24.9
